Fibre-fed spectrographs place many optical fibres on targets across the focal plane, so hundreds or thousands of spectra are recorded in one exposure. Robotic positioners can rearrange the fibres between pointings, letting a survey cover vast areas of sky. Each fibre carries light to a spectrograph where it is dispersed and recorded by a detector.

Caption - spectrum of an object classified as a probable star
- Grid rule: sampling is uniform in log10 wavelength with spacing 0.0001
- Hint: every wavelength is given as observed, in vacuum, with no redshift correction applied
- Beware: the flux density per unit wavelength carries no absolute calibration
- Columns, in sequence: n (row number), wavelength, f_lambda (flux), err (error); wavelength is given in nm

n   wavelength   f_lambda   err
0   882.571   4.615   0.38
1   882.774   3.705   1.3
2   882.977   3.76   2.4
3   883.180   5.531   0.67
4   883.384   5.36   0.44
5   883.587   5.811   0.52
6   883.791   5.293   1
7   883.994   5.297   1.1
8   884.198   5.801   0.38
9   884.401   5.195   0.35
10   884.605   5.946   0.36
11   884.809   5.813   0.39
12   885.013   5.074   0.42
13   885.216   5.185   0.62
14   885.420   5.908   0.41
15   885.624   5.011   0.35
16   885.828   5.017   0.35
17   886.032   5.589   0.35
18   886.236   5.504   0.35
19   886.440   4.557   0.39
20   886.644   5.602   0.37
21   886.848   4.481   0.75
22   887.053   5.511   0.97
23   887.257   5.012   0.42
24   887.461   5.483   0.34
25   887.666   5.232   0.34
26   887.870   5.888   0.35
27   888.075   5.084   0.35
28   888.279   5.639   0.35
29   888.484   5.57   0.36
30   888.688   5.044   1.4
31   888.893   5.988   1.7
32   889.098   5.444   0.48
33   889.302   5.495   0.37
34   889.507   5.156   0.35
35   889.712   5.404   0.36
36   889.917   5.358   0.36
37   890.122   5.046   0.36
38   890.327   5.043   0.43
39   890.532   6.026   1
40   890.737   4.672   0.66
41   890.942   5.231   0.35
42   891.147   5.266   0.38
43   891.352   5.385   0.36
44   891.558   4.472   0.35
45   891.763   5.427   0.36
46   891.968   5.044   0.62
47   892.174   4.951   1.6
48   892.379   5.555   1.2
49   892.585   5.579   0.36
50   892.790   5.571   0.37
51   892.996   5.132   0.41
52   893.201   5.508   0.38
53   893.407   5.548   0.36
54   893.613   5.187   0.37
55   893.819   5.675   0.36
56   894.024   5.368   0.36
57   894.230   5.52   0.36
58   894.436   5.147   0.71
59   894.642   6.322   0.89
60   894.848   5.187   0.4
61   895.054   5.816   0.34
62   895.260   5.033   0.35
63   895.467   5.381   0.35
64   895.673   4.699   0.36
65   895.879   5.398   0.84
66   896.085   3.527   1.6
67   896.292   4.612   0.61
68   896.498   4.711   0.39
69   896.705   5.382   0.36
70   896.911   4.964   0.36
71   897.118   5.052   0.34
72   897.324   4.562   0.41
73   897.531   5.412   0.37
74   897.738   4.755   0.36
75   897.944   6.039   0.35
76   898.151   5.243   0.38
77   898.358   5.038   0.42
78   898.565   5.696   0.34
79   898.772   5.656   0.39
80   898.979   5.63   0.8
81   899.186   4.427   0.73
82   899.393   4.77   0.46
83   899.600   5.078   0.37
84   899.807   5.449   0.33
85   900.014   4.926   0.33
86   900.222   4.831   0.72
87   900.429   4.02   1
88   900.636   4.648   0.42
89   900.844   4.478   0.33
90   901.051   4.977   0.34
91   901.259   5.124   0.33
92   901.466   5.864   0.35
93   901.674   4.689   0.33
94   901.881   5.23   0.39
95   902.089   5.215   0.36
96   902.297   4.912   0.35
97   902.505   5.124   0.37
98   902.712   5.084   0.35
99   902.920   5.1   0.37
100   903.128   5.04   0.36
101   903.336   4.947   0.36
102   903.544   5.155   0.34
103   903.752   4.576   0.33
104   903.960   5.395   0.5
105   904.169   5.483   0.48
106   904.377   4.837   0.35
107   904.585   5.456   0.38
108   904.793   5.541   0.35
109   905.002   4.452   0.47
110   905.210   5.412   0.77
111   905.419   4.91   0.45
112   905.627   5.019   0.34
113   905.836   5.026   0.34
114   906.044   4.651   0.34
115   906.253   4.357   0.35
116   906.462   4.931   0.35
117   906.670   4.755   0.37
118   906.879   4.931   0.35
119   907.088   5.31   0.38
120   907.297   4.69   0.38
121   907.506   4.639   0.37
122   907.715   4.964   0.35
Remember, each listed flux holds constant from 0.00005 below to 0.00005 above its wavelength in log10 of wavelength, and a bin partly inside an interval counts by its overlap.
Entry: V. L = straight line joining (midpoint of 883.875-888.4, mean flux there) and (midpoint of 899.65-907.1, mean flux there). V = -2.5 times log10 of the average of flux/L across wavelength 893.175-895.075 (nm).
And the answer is -0.07 mag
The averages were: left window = 5.36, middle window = 5.52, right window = 4.99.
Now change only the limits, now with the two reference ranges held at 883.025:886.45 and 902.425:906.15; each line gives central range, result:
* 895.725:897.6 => 0.08 mag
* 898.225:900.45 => 0.01 mag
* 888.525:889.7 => -0.02 mag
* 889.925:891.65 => 0.03 mag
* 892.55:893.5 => -0.04 mag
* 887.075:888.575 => -0.01 mag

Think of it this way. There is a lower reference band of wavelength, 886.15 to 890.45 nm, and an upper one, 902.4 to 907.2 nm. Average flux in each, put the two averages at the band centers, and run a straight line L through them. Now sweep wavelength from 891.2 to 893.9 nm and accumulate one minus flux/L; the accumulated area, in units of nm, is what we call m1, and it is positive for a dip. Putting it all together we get -0.035 nm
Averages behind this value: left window 5.31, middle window 5.31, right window 5.02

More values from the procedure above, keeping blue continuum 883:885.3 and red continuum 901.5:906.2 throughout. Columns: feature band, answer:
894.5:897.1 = 0.06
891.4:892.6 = 0.03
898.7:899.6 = 0.01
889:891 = 0.01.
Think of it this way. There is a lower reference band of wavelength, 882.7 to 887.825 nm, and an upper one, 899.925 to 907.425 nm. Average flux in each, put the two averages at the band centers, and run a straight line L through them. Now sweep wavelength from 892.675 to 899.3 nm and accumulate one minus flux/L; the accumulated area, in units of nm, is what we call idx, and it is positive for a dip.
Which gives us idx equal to -0.180 nm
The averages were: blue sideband 5.24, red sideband 4.97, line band 5.22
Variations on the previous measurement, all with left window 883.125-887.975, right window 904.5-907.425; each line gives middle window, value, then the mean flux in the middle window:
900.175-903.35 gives 0.05 nm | 4.96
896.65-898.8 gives -0.05 nm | 5.24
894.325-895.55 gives -0.07 nm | 5.48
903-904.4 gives -0.02 nm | 5.07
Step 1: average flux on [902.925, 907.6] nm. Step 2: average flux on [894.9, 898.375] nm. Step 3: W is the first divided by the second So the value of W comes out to 0.99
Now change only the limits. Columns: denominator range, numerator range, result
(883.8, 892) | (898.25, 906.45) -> 0.94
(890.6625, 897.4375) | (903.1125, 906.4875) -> 0.97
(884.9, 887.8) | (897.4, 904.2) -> 0.97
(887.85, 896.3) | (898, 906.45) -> 0.95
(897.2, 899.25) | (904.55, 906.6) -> 0.94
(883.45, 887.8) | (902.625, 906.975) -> 0.93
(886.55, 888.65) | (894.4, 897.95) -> 0.95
